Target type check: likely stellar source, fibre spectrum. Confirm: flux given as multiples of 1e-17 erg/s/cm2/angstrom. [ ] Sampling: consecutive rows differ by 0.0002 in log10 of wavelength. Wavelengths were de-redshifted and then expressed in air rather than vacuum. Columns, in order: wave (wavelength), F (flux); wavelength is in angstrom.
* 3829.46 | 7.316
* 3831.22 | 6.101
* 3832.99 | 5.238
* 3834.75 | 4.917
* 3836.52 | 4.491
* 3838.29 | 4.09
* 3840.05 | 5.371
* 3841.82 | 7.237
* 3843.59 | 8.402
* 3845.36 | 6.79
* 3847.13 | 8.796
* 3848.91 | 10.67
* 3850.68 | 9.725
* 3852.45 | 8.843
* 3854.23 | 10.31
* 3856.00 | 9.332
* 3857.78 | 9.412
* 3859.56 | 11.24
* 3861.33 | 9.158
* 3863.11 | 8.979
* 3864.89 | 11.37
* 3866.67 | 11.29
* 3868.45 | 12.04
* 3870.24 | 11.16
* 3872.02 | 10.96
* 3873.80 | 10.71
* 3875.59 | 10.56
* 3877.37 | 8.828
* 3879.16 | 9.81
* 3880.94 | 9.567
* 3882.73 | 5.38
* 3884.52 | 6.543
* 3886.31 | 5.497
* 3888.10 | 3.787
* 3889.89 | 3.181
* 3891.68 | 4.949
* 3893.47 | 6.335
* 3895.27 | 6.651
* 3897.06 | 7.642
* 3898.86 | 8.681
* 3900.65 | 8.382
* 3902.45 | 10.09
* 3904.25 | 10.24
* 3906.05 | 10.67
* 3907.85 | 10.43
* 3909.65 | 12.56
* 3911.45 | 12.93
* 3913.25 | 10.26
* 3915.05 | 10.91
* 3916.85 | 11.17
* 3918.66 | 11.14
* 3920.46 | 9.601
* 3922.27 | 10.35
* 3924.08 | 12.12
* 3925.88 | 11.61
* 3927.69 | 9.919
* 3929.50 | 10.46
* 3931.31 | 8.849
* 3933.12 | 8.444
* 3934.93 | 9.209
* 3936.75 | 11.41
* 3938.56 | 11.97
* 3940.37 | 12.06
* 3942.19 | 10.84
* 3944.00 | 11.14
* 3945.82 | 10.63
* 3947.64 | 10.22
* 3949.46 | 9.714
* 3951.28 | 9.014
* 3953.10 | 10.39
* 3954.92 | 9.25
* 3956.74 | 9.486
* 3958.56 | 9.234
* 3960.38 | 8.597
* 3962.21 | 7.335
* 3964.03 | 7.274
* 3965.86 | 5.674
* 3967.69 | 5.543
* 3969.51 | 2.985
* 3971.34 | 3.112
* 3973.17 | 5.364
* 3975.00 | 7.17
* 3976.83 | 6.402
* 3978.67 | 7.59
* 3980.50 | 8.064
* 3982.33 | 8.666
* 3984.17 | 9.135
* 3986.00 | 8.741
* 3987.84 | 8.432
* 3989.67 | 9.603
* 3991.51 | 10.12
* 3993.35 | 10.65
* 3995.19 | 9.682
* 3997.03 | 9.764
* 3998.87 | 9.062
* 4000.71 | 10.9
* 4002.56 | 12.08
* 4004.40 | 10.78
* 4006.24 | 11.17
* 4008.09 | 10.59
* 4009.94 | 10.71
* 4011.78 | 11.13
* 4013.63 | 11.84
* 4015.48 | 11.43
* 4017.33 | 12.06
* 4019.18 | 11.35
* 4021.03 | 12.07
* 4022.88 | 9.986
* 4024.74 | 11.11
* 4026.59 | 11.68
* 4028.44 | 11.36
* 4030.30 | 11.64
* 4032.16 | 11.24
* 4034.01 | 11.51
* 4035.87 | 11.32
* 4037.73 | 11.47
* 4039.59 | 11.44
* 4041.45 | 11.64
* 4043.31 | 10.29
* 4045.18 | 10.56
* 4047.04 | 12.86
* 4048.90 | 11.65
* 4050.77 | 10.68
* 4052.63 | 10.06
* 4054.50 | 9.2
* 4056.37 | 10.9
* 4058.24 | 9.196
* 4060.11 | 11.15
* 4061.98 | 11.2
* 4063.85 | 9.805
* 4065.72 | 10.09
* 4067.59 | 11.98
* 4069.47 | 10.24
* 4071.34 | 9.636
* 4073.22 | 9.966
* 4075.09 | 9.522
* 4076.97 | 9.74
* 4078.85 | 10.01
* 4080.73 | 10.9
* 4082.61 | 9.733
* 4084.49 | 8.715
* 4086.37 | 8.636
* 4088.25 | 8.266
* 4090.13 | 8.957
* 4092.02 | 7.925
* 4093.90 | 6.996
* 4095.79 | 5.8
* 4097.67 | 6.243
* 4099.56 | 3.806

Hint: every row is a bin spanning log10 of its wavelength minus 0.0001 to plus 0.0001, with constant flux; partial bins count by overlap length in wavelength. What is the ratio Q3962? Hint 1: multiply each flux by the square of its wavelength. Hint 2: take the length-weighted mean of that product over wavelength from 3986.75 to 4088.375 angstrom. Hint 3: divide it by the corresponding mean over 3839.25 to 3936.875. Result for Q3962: 1.23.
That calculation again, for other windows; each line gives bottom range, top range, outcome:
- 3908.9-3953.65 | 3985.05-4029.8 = 1.04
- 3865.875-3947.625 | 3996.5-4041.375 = 1.23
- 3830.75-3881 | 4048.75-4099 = 1.19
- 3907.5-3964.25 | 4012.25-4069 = 1.13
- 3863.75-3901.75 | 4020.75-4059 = 1.45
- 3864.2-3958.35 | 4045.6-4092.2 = 1.13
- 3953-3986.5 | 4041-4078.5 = 1.51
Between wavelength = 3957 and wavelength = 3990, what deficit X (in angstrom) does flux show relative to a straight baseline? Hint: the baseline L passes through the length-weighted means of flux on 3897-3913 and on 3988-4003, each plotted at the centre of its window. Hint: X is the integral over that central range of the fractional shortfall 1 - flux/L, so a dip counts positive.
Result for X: 9.7 angstrom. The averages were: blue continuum 10.3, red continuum 10.1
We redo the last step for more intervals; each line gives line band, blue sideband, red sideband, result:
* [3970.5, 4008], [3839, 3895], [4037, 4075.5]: 4.0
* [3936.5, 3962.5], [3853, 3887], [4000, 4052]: 0.8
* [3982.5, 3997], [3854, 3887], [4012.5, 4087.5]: 1.3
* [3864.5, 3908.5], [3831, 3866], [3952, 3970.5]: -3.5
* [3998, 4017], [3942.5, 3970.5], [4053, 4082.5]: -3.6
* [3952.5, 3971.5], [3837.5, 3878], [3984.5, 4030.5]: 5.5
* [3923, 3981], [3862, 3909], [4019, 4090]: 3.5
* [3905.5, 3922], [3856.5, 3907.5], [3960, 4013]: -4.6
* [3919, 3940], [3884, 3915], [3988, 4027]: -3.4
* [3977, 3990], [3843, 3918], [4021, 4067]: 2.3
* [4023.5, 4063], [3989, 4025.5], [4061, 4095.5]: -3.5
